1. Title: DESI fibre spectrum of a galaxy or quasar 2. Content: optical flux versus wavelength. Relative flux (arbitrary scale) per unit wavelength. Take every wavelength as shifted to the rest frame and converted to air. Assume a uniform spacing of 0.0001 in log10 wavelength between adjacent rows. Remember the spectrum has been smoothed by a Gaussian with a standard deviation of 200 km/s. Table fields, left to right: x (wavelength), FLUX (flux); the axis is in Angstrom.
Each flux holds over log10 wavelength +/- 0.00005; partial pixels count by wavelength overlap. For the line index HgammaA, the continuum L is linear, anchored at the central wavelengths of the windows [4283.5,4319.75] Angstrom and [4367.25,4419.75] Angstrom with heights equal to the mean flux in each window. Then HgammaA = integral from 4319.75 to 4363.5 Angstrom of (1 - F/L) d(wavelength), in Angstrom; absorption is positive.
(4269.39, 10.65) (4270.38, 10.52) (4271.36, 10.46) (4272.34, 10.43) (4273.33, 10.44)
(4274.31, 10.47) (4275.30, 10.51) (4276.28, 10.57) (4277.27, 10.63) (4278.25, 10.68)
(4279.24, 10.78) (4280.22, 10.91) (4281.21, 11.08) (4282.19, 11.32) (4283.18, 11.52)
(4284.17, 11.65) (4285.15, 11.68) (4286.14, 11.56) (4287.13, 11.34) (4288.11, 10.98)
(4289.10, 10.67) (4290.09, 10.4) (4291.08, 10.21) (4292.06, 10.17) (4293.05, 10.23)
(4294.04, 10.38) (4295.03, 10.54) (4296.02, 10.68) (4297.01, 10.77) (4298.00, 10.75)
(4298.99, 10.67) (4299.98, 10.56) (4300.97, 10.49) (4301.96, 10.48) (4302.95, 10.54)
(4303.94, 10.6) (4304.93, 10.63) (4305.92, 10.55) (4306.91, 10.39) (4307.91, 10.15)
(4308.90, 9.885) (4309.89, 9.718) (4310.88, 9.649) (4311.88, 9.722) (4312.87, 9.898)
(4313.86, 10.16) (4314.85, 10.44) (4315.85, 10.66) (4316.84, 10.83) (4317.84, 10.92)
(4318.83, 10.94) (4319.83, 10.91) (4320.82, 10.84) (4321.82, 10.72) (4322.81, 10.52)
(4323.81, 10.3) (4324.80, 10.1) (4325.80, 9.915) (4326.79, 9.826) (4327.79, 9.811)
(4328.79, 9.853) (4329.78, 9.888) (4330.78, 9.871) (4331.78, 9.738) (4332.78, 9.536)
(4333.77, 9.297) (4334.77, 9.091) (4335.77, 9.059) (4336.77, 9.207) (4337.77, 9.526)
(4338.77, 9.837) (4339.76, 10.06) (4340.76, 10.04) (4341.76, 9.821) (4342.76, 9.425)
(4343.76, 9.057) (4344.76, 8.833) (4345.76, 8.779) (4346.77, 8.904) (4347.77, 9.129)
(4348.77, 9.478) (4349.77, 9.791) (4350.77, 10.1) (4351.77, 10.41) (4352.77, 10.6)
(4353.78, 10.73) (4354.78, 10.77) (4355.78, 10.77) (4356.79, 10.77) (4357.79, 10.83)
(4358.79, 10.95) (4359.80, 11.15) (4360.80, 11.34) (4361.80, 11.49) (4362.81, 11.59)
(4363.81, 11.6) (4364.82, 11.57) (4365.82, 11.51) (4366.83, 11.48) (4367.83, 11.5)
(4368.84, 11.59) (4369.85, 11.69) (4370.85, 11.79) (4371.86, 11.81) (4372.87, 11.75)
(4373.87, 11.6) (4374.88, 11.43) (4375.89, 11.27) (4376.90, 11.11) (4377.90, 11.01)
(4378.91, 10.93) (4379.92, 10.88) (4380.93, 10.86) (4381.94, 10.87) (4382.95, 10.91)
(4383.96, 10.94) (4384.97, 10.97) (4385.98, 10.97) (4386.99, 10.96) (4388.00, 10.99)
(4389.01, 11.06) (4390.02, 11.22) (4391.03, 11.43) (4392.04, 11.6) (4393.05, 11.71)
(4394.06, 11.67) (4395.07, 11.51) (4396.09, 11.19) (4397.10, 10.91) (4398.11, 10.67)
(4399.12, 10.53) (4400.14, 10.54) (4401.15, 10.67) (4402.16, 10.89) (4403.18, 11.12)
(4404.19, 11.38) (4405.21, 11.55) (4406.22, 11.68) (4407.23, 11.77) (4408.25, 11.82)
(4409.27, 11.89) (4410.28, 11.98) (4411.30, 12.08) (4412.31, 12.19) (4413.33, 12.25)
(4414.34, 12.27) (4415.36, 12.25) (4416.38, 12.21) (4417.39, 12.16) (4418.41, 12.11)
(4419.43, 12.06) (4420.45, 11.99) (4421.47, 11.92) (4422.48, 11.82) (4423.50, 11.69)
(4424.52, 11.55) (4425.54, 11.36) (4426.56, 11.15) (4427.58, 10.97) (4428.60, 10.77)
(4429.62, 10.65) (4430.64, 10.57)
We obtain 3.5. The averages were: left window 10.6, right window 11.4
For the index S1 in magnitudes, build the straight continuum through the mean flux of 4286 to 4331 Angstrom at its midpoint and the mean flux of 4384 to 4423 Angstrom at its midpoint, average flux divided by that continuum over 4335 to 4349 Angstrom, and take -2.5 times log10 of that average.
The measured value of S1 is 0.16 mag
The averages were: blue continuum 10.4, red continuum 11.5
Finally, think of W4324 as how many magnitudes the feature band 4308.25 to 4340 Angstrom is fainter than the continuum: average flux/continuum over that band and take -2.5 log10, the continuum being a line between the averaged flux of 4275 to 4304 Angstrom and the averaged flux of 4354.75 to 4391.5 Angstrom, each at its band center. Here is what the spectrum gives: 0.10 mag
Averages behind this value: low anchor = 10.8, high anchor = 11.2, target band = 10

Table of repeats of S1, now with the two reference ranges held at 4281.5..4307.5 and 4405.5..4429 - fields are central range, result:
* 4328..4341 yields 0.16 mag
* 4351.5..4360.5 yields 0.05 mag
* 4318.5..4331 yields 0.08 mag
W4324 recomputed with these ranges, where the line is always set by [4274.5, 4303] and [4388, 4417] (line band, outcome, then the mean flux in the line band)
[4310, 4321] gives 0.05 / 10.4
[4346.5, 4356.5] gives 0.11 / 10.1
